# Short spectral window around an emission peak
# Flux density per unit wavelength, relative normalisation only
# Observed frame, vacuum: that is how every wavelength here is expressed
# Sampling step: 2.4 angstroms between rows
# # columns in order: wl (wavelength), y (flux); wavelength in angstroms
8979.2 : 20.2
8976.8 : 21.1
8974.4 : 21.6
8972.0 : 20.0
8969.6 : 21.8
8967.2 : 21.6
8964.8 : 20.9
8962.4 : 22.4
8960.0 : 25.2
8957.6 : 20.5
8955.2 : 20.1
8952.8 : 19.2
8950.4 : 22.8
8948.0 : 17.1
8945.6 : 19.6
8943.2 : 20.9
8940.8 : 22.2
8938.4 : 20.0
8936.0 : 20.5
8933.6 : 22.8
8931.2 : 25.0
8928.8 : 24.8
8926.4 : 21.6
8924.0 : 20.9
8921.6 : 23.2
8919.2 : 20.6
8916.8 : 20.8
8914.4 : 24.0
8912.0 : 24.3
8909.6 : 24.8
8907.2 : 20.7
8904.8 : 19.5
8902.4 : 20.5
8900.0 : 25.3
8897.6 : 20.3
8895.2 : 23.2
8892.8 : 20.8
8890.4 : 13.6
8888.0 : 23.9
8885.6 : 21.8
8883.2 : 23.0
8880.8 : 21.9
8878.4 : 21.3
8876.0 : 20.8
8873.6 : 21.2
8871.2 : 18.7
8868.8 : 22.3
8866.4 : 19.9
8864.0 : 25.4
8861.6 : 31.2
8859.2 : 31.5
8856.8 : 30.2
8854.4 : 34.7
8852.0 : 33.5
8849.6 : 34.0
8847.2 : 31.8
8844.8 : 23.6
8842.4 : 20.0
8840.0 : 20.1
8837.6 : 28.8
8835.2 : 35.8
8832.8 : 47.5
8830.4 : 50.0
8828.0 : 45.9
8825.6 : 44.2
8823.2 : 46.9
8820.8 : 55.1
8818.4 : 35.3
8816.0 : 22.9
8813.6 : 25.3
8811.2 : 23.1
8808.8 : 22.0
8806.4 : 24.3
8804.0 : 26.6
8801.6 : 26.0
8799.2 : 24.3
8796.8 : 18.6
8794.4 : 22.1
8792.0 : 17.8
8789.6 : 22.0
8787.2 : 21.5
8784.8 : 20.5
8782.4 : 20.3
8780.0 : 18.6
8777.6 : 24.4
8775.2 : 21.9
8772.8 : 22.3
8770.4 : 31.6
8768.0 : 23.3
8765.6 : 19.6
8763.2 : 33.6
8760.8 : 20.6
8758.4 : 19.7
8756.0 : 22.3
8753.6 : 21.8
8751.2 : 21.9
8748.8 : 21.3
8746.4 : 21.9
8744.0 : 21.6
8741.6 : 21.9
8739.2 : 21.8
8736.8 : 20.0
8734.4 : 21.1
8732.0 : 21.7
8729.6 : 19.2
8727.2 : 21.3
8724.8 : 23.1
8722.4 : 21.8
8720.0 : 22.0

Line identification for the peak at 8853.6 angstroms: [N II] 6583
